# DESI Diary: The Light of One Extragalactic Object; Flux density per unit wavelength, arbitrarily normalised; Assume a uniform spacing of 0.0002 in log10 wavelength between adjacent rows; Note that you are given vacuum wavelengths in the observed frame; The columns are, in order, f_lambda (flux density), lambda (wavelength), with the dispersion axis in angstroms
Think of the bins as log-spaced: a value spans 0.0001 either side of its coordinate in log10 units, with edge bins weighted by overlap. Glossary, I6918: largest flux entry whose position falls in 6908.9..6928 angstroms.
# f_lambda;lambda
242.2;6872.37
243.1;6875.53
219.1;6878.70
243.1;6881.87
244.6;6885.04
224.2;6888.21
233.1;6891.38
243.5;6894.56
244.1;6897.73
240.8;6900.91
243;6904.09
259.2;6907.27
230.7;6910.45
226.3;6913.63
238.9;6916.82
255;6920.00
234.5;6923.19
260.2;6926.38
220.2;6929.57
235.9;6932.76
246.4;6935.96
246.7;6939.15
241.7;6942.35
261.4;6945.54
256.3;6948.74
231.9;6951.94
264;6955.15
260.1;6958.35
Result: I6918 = 260.2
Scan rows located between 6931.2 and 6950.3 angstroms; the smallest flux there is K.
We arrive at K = 235.9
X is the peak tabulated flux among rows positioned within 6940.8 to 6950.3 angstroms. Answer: 261.4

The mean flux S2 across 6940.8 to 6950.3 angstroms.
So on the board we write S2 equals 253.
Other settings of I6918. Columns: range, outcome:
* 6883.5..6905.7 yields 244.6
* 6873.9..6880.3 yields 243.1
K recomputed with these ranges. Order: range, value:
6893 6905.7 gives 240.8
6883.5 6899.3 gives 224.2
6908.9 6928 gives 226.3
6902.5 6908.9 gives 243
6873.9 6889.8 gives 219.1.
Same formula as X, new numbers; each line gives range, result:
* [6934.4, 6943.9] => 246.7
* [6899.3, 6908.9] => 259.2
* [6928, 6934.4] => 235.9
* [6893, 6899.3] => 244.1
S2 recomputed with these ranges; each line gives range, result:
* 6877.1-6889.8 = 233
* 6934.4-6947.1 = 249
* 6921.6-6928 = 247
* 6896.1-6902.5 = 243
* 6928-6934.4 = 228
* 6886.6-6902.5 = 237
